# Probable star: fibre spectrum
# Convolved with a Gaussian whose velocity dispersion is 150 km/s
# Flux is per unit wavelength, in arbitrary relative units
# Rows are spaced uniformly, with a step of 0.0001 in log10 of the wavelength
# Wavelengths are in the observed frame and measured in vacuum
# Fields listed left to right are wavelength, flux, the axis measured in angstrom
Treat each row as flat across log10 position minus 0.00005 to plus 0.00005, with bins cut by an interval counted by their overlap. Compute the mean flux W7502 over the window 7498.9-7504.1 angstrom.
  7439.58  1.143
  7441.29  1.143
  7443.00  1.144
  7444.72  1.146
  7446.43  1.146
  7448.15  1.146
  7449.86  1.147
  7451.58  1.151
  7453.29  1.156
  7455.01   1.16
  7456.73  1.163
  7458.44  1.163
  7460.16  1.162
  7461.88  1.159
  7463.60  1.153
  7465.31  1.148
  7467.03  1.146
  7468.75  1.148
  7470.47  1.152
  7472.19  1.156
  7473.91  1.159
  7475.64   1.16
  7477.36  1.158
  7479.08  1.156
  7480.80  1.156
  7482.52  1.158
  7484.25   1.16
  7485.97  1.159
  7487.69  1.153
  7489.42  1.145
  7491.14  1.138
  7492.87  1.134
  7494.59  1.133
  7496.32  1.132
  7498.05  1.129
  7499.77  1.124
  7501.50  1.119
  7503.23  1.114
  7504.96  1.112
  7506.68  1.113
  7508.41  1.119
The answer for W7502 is 1.12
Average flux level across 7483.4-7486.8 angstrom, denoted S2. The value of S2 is 1.16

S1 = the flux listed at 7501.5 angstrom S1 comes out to 1.119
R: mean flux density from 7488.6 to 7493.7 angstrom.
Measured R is 1.14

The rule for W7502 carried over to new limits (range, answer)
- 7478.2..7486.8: 1.16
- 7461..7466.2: 1.15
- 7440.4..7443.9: 1.14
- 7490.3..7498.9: 1.13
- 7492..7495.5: 1.13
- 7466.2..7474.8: 1.15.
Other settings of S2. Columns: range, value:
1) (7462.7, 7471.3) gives 1.15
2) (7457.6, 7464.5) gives 1.16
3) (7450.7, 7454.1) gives 1.15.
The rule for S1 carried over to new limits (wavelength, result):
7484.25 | 1.16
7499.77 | 1.124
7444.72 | 1.146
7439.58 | 1.143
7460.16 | 1.162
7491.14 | 1.138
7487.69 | 1.153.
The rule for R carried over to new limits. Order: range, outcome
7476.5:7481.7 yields 1.16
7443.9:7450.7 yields 1.15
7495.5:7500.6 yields 1.13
